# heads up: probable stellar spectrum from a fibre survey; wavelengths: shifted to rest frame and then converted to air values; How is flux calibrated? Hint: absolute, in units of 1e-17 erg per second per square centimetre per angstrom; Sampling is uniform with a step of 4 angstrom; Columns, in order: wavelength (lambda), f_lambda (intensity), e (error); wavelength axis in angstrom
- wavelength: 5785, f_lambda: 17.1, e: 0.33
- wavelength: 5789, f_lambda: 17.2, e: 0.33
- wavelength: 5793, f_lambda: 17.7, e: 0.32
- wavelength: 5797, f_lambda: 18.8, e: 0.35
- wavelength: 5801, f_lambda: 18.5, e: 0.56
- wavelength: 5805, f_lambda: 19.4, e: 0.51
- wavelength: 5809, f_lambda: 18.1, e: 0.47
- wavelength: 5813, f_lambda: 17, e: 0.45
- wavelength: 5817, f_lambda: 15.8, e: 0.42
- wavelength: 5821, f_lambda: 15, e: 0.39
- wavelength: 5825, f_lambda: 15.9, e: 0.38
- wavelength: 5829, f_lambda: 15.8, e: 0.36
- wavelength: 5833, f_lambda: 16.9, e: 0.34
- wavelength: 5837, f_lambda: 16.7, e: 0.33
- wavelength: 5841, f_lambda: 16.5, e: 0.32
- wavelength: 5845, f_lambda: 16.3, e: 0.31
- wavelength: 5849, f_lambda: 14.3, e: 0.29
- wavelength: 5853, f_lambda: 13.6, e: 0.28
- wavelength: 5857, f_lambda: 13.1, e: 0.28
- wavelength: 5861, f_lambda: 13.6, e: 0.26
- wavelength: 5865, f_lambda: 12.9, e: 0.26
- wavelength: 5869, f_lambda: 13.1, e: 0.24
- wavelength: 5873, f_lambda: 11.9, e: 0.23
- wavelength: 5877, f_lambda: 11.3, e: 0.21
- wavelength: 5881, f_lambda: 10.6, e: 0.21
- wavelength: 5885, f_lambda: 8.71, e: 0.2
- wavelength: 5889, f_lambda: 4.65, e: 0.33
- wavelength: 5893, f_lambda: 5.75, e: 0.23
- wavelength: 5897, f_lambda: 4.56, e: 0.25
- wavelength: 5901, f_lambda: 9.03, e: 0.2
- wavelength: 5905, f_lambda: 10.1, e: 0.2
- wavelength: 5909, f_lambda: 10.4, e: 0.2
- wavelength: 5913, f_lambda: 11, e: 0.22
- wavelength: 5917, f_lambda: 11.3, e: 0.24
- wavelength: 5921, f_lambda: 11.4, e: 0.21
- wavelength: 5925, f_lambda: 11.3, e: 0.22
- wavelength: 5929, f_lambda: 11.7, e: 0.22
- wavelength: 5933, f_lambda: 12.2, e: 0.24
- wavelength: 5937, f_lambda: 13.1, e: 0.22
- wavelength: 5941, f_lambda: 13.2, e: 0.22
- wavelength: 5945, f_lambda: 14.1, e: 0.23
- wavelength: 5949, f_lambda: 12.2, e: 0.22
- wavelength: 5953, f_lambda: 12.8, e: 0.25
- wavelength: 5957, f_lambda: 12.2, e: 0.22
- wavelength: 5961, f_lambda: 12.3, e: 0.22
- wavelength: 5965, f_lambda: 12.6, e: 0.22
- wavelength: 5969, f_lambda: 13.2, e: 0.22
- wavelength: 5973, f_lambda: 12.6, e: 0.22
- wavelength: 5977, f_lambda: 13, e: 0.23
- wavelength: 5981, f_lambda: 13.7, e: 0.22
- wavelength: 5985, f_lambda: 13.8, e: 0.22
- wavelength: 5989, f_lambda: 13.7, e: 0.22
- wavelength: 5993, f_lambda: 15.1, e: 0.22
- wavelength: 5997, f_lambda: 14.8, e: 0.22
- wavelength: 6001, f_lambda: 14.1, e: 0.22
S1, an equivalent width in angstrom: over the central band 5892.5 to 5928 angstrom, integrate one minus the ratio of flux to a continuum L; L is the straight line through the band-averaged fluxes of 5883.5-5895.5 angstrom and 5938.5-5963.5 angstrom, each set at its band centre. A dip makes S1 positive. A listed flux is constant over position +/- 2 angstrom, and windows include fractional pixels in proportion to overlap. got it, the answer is -4.7 angstrom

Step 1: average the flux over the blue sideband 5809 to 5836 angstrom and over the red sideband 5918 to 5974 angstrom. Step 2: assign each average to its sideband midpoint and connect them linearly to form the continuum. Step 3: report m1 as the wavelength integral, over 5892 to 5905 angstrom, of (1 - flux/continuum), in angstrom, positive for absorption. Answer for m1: 6.4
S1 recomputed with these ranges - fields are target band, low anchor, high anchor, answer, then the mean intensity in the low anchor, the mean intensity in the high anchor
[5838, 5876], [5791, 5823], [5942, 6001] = 5.5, 17.5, 13.3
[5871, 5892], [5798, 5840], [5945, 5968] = 8.1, 16.9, 12.6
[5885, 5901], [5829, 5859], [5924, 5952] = 9.2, 15.4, 12.6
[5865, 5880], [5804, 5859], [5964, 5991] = 3.1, 16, 13.3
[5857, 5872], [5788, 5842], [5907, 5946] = 1.7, 17.1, 11.9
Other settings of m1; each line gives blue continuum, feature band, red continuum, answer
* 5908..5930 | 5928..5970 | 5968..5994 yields -1.32 angstrom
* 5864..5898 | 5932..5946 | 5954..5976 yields -1.88 angstrom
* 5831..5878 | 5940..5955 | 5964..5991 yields 0.48 angstrom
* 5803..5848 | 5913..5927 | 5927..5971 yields 2.40 angstrom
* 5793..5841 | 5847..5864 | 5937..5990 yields 2.56 angstrom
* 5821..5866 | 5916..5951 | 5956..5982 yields 2.93 angstrom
